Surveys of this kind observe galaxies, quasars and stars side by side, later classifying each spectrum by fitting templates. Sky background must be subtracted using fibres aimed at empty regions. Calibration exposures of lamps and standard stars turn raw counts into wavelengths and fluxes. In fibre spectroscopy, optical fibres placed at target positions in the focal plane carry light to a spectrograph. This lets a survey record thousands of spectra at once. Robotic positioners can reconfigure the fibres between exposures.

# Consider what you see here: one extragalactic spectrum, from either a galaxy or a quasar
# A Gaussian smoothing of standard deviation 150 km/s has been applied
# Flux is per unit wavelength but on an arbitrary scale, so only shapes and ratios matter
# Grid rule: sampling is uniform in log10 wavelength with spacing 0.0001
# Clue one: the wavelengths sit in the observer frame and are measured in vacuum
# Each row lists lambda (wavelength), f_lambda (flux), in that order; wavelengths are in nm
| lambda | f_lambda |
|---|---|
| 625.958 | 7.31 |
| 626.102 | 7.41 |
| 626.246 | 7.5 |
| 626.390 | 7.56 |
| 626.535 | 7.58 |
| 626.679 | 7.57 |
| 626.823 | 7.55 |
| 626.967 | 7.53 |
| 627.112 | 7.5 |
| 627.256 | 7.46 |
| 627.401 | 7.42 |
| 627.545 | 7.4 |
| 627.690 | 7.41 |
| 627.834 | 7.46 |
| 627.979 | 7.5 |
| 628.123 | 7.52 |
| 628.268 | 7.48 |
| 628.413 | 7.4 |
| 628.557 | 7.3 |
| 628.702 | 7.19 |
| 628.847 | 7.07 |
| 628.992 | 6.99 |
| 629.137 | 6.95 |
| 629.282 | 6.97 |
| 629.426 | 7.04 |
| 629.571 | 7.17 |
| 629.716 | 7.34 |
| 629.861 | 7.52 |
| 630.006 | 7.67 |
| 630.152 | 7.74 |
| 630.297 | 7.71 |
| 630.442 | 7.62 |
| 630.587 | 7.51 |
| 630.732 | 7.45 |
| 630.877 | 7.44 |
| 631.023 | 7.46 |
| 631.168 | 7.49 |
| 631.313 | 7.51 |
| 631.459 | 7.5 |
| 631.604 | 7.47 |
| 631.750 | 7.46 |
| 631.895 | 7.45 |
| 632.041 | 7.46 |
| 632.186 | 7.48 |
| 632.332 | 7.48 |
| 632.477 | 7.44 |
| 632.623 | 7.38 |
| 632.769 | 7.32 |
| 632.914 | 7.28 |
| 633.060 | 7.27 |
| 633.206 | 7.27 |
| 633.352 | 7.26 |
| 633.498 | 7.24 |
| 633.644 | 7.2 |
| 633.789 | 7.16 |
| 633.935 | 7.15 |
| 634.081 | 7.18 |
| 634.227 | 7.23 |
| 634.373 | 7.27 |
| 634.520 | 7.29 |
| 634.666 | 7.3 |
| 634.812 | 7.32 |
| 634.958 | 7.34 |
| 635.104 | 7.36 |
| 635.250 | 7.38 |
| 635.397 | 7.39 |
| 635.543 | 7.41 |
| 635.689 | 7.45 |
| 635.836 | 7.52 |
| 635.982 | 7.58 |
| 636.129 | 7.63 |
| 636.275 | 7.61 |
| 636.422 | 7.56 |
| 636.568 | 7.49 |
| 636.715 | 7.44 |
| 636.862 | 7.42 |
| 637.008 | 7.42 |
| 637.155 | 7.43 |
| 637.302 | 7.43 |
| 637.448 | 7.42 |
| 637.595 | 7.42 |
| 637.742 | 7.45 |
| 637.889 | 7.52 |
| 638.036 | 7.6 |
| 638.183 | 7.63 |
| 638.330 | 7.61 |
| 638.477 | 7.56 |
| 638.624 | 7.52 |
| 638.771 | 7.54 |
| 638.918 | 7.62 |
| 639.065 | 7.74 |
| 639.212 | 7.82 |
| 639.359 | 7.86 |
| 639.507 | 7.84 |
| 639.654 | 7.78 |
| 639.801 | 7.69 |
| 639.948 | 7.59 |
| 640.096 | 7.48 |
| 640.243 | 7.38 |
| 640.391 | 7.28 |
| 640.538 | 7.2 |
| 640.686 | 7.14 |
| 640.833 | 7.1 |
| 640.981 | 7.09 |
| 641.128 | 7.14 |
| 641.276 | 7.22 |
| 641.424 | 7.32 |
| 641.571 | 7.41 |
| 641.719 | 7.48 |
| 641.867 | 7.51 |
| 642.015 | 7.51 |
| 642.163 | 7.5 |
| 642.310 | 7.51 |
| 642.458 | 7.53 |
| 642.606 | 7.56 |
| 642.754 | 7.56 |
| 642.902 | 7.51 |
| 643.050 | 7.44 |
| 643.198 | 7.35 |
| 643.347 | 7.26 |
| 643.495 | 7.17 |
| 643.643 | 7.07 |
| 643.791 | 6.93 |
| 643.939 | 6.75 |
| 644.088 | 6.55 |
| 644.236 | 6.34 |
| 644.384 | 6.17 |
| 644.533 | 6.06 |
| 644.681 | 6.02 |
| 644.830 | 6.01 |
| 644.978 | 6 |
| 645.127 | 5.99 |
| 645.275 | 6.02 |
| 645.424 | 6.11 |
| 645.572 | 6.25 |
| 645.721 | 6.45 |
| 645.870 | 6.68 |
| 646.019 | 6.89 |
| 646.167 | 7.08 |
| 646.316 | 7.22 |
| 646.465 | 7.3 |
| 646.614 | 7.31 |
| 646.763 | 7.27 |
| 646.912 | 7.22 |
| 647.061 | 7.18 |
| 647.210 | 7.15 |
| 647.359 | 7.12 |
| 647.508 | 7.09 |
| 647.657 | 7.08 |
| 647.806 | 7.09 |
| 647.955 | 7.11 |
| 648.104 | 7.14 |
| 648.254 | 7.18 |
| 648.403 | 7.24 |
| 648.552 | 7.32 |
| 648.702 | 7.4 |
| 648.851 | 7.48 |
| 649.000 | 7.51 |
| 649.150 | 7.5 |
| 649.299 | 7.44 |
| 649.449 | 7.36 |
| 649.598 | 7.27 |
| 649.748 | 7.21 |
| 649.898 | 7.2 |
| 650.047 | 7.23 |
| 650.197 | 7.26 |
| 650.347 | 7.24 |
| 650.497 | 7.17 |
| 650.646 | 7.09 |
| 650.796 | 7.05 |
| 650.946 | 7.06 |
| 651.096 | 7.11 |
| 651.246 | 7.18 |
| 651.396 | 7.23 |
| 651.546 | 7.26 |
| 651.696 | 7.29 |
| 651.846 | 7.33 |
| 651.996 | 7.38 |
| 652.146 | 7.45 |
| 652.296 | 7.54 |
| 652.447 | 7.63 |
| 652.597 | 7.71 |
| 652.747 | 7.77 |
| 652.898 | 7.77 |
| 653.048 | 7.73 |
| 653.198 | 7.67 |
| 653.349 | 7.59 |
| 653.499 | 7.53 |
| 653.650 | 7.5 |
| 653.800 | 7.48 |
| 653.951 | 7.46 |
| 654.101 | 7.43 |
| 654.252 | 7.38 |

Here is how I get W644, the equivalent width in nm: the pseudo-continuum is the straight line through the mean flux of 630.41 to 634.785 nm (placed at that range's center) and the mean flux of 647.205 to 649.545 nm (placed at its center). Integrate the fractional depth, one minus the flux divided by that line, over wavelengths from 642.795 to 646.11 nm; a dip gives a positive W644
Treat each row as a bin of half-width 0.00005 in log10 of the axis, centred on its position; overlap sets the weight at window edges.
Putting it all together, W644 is 0.31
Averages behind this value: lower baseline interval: 7.36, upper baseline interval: 7.27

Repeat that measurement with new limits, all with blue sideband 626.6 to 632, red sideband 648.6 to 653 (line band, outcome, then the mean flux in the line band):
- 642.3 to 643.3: -0.02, 7.48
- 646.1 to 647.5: 0.03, 7.2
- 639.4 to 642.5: -0.02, 7.42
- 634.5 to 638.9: -0.05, 7.47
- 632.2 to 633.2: 0.01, 7.36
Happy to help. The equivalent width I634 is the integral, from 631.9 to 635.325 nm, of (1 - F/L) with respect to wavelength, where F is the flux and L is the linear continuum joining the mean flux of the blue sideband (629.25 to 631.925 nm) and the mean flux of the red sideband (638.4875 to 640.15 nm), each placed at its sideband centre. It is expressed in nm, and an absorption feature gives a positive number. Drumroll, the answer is 0.10 nm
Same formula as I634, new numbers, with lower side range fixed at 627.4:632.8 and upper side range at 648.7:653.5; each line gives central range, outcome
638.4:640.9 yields -0.05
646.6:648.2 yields 0.05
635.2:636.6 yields -0.02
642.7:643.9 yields 0.02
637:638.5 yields -0.02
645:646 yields 0.15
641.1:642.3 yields 0.00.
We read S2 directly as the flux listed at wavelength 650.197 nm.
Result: 7.26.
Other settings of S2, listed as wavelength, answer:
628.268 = 7.48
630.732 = 7.45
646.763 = 7.27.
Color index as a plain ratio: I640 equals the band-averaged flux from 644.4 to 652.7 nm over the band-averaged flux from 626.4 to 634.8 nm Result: 0.96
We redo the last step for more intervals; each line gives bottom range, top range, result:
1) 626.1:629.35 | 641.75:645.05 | 0.95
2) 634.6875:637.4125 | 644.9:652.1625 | 0.95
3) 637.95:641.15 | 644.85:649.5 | 0.93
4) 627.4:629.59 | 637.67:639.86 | 1.05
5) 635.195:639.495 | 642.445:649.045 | 0.92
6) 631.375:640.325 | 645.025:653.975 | 0.97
